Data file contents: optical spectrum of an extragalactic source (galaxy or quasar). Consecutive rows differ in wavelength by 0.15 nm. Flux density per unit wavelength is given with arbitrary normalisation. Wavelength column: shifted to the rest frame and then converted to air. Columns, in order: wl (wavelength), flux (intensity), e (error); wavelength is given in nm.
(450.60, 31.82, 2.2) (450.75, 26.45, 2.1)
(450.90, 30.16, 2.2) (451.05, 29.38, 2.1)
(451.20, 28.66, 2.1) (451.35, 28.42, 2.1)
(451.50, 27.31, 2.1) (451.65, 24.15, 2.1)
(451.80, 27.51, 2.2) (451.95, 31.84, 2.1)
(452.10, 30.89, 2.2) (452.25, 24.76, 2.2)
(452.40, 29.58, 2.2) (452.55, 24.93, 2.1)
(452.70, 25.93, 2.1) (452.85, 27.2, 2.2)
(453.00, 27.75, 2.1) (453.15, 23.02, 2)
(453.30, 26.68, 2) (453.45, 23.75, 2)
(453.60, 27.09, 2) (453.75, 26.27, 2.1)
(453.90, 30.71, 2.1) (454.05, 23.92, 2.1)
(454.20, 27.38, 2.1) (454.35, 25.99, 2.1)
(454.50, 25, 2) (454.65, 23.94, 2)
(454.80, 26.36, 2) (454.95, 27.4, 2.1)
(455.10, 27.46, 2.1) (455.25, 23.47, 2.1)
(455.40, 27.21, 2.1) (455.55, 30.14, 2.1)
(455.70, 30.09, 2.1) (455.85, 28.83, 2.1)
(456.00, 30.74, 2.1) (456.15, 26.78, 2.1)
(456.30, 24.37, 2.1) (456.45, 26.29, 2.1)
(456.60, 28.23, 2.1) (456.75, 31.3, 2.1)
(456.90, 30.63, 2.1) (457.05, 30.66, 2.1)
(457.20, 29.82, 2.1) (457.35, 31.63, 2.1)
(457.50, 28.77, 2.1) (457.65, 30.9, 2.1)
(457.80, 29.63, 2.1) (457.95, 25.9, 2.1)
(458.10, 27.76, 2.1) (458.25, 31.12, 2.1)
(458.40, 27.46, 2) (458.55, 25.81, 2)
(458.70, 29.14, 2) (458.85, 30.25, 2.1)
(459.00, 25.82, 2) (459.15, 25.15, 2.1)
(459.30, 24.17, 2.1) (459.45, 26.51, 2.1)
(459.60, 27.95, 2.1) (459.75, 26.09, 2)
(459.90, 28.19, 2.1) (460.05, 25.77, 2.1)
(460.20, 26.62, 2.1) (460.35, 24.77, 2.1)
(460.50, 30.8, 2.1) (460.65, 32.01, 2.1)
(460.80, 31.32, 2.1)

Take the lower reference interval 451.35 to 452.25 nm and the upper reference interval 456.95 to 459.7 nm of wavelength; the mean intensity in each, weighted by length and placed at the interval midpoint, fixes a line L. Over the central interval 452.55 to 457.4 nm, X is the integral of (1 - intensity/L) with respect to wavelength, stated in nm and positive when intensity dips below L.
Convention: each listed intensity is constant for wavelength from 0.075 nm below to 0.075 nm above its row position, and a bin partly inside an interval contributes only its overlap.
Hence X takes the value 0.14 nm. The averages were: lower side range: 28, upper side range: 28.2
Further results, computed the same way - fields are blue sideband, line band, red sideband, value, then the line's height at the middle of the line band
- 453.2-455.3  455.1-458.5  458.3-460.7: -0.25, 26.7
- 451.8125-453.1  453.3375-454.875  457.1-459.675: 0.10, 27.9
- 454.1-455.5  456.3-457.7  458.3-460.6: -0.16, 26.5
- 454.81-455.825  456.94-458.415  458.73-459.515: -0.14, 26.9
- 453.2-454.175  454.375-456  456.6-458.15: 0.03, 27.7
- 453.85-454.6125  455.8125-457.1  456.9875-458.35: -0.01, 28.4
